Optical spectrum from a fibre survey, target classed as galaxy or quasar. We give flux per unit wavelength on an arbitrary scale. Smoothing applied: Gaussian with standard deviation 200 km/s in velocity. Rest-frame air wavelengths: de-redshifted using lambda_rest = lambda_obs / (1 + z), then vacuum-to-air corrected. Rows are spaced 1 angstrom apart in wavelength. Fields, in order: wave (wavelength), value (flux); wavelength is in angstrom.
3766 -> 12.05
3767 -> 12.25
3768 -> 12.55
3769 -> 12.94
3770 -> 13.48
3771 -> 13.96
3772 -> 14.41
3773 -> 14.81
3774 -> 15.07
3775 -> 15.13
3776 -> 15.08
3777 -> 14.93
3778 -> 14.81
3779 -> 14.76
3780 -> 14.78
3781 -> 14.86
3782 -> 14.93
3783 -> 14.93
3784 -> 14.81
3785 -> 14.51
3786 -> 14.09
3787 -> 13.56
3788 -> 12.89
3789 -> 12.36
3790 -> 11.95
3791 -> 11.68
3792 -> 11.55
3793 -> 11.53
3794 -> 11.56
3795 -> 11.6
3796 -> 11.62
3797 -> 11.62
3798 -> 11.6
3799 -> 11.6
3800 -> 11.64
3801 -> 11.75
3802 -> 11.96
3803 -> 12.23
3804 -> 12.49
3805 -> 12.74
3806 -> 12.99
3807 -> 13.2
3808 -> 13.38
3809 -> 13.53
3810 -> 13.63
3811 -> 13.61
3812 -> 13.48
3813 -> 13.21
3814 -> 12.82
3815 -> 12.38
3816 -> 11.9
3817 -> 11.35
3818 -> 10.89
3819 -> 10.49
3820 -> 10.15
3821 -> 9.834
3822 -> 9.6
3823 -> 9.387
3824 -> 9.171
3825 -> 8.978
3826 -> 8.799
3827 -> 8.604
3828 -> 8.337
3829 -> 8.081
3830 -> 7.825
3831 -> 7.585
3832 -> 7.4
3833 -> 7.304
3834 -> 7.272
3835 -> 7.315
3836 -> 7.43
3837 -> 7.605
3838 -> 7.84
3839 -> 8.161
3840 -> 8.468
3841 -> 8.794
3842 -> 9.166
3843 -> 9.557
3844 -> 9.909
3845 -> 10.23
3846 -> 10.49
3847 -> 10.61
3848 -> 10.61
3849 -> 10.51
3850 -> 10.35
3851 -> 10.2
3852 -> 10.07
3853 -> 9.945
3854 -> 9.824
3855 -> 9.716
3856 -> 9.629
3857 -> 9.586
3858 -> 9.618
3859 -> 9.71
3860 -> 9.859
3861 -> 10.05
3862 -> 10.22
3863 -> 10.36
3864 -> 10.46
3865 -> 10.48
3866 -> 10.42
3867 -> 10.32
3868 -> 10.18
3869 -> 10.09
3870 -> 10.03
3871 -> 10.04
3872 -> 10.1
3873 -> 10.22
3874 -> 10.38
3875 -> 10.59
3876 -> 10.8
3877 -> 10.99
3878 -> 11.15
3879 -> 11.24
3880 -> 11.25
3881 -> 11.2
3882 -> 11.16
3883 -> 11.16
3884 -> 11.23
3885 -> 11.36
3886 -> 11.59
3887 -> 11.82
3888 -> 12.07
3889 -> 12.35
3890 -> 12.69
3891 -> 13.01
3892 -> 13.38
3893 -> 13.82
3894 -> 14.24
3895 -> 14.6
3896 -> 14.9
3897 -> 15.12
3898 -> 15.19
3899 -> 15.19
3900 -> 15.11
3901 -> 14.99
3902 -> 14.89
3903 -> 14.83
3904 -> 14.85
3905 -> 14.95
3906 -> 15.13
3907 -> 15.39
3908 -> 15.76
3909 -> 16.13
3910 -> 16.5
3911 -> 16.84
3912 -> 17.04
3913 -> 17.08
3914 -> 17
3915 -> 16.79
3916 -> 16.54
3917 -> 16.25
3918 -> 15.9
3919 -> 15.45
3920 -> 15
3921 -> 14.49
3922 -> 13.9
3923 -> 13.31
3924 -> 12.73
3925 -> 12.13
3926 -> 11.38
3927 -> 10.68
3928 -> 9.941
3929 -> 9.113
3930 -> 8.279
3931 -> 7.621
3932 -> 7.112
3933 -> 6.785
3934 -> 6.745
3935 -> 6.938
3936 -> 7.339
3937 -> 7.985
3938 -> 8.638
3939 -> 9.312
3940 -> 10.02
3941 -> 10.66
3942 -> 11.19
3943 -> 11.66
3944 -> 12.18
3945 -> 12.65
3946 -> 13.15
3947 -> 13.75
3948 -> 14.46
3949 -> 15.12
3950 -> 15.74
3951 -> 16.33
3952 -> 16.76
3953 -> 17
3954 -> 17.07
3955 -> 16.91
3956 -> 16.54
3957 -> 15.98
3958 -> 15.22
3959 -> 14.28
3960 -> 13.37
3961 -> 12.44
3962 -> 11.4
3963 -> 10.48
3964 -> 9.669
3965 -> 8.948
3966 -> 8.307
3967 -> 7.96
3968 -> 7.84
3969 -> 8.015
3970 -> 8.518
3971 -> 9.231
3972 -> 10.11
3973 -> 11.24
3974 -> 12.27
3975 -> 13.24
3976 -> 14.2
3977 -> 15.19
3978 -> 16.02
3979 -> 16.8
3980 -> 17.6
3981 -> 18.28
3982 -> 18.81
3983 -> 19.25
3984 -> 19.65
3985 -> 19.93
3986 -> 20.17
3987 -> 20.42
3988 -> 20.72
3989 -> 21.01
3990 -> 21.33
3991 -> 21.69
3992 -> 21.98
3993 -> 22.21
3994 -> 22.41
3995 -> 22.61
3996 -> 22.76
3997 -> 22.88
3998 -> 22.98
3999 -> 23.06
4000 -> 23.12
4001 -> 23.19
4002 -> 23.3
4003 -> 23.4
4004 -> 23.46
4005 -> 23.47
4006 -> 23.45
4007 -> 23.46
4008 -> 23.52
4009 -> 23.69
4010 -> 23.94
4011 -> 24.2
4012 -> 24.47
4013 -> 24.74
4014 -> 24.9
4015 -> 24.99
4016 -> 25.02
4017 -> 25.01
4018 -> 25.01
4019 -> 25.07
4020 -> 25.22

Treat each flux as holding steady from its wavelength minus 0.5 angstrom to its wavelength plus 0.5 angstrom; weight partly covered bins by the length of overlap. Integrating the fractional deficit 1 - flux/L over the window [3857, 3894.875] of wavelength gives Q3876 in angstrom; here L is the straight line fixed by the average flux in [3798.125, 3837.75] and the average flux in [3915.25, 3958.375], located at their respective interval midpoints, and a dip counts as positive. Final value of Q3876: 1.4 angstrom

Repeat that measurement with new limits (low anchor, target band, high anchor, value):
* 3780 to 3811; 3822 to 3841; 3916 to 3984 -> 6.9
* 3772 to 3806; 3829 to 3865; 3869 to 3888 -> 7.5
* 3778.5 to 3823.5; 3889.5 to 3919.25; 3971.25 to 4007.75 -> 2.2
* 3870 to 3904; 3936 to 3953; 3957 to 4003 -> 3.0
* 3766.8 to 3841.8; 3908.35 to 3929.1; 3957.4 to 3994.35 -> -1.0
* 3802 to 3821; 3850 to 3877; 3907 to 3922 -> 7.8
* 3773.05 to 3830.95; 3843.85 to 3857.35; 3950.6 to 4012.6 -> 3.5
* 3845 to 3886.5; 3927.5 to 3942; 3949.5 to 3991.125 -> 5.4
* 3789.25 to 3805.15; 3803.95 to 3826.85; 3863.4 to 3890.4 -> 0.1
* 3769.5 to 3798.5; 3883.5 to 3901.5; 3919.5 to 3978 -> -1.7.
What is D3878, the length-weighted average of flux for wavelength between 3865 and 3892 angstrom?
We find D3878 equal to 11.1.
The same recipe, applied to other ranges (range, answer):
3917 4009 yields 15.1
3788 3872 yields 10.4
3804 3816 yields 13.1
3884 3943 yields 12.9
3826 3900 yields 10.5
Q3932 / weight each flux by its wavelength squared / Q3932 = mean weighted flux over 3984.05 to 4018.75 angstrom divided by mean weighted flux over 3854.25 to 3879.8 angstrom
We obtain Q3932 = 2.40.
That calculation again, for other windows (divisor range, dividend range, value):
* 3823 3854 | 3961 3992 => 1.77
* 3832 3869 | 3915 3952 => 1.30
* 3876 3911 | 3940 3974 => 0.95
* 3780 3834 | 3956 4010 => 1.66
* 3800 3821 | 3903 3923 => 1.35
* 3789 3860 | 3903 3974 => 1.28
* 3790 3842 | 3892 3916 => 1.54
